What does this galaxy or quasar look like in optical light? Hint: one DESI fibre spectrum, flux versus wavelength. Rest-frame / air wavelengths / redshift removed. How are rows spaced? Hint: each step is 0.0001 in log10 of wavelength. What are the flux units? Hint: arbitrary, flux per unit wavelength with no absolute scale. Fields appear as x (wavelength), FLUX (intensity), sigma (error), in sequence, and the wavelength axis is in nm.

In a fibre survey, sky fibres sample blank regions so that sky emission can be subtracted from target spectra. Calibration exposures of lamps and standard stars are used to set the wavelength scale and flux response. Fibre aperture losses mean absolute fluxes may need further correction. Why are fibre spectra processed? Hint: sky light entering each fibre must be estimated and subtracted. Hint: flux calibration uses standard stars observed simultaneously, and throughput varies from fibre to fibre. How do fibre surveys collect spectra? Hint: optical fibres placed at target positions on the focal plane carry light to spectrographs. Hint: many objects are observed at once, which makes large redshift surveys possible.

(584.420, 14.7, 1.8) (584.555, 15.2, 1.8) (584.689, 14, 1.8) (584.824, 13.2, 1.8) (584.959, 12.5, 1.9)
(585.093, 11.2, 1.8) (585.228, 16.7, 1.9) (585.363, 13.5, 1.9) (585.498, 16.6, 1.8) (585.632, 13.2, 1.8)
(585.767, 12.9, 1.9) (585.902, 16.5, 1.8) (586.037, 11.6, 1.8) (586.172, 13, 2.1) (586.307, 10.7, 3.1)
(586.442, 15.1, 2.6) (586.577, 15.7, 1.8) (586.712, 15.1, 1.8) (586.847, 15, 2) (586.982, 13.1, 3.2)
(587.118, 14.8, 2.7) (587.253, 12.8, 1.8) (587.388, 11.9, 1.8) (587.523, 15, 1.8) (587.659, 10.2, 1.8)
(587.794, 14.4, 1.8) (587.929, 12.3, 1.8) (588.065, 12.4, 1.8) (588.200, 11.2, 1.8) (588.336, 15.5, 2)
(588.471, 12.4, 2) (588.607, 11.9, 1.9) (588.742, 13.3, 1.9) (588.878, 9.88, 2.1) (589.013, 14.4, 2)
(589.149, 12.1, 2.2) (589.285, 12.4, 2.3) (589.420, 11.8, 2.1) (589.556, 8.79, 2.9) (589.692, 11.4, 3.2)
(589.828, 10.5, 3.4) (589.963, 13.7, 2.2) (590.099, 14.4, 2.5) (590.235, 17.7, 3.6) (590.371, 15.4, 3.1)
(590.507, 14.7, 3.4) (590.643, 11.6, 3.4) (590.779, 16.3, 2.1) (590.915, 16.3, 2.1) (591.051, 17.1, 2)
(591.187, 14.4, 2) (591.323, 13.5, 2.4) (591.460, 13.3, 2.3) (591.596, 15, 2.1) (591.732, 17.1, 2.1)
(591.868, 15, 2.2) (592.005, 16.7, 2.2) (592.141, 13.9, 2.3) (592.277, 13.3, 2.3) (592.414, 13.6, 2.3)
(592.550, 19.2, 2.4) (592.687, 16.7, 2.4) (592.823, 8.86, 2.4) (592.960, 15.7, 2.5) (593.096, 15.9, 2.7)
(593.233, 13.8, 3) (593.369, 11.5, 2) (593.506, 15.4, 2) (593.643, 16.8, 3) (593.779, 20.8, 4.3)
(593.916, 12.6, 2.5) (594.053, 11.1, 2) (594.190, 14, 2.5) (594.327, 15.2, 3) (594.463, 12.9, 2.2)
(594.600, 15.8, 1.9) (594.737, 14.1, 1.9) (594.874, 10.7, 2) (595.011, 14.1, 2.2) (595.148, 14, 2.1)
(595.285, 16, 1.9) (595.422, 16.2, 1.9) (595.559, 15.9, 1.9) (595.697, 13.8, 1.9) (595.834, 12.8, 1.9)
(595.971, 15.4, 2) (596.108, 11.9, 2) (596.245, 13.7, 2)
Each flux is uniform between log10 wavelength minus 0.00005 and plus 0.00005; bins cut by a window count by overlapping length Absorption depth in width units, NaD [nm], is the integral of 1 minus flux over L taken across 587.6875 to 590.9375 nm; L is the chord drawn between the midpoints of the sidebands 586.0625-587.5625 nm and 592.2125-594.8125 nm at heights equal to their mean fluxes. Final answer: 0.24 nm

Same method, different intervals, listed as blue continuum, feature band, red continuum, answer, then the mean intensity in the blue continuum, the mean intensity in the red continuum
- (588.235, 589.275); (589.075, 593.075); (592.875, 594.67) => -0.159 nm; 12.7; 14.7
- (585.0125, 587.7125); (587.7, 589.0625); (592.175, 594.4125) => 0.127 nm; 13.7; 14.6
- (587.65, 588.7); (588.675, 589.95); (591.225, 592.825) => 0.156 nm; 12.7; 14.9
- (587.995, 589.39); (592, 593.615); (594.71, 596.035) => -0.107 nm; 12.5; 14.3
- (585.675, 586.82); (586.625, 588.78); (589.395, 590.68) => 0.052 nm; 13.9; 13.1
